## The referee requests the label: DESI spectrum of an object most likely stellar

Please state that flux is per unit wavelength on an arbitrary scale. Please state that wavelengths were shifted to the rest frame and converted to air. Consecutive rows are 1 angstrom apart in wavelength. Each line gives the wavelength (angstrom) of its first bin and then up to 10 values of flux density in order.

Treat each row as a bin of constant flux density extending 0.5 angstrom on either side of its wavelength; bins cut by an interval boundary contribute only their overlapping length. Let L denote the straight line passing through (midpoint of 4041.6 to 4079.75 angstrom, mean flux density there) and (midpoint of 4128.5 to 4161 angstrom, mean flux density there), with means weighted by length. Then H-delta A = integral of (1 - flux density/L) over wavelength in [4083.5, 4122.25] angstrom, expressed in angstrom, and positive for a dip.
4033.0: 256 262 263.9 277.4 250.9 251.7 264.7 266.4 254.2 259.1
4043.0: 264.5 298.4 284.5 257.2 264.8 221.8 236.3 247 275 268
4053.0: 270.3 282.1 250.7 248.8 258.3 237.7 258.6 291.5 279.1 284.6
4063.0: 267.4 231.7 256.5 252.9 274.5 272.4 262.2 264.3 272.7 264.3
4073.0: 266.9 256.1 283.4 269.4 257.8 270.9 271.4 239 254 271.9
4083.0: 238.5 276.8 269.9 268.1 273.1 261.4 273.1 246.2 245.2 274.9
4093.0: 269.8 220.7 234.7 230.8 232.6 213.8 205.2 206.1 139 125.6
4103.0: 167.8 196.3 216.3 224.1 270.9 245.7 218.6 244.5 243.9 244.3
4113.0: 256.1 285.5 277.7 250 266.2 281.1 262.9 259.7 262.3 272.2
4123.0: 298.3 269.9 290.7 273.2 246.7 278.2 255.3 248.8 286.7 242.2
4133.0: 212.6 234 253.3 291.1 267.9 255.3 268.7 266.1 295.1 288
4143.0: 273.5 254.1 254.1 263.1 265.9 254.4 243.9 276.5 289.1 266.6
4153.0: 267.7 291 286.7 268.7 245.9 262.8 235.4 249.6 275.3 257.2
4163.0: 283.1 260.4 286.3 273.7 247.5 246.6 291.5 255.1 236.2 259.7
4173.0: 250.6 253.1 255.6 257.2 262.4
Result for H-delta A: 3.3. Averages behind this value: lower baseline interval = 264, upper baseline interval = 263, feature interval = 241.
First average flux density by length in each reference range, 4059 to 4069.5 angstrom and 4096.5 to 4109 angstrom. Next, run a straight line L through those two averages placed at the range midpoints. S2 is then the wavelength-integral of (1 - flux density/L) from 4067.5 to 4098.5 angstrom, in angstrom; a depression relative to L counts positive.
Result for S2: -2.92 angstrom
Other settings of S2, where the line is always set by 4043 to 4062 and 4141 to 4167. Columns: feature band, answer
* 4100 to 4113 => 2.6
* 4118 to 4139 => 0.2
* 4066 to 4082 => -0.1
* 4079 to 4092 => 0.2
